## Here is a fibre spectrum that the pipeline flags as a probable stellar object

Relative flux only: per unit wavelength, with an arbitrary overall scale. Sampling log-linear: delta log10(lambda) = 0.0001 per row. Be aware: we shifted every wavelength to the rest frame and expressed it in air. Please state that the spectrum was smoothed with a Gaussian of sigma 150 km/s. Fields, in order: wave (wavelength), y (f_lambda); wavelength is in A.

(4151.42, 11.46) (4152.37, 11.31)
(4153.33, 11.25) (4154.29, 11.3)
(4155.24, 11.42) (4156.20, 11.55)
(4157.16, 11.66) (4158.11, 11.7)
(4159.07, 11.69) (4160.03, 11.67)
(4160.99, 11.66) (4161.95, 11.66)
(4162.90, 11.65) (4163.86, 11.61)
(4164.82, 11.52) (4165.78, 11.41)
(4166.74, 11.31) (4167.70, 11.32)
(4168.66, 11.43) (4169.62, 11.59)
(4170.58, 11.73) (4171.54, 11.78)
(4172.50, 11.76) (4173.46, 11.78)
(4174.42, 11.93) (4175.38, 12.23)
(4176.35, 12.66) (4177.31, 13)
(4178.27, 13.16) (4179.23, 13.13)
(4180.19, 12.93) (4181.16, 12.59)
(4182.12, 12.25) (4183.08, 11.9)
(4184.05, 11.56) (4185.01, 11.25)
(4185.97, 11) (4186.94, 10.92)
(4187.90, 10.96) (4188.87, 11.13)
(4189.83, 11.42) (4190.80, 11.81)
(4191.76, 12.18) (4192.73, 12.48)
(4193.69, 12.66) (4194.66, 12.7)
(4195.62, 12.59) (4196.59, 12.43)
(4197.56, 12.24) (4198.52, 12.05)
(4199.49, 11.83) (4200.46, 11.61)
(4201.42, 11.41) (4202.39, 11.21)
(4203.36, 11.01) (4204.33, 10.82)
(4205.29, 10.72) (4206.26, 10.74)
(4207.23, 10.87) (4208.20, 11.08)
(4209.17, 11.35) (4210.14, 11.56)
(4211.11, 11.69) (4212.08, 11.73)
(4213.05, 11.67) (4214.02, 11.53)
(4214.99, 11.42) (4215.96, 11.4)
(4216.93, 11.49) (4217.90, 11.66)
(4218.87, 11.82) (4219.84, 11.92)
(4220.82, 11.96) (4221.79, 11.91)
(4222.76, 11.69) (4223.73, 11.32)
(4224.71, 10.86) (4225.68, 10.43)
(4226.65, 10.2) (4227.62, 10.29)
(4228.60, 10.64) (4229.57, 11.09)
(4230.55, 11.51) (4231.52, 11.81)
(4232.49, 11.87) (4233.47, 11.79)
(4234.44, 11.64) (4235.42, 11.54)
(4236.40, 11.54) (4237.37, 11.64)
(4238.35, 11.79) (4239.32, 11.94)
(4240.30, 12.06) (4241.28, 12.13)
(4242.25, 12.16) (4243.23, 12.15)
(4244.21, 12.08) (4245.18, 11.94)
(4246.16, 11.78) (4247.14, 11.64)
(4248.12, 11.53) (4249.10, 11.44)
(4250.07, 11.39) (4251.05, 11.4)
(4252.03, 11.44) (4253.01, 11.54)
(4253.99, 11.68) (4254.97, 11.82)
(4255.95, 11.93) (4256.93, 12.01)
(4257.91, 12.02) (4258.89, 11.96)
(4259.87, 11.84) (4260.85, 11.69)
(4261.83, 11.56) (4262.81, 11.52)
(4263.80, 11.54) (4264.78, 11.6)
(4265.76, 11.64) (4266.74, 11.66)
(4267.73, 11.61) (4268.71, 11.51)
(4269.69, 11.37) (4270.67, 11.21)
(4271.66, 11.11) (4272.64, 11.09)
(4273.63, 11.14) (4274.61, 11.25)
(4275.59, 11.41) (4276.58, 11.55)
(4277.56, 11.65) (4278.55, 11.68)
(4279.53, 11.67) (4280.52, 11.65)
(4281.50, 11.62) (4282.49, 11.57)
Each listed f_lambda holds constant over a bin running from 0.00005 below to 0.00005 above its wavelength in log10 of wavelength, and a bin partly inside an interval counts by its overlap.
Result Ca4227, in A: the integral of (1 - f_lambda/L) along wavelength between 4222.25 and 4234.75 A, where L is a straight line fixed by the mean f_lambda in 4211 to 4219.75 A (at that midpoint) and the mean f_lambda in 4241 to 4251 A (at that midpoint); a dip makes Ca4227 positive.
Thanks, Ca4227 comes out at 0.6 A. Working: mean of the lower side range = 11.6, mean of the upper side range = 11.8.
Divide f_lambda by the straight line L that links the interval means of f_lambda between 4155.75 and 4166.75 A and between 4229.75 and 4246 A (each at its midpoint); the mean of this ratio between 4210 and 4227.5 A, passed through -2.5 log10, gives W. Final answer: 0.03 mag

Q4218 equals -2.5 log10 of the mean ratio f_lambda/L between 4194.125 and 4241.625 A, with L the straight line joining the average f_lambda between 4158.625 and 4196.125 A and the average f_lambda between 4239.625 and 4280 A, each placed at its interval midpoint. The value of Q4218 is 0.024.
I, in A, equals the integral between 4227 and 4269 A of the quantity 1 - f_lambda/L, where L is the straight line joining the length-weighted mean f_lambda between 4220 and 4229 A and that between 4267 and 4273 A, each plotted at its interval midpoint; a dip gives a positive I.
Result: -1.7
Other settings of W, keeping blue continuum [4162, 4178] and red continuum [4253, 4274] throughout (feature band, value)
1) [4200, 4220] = 0.033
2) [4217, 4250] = 0.009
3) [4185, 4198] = -0.009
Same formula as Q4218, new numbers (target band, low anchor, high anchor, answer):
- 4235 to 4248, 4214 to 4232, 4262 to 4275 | -0.048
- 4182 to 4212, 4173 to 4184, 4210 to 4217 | 0.037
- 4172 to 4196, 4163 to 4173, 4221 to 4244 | -0.050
